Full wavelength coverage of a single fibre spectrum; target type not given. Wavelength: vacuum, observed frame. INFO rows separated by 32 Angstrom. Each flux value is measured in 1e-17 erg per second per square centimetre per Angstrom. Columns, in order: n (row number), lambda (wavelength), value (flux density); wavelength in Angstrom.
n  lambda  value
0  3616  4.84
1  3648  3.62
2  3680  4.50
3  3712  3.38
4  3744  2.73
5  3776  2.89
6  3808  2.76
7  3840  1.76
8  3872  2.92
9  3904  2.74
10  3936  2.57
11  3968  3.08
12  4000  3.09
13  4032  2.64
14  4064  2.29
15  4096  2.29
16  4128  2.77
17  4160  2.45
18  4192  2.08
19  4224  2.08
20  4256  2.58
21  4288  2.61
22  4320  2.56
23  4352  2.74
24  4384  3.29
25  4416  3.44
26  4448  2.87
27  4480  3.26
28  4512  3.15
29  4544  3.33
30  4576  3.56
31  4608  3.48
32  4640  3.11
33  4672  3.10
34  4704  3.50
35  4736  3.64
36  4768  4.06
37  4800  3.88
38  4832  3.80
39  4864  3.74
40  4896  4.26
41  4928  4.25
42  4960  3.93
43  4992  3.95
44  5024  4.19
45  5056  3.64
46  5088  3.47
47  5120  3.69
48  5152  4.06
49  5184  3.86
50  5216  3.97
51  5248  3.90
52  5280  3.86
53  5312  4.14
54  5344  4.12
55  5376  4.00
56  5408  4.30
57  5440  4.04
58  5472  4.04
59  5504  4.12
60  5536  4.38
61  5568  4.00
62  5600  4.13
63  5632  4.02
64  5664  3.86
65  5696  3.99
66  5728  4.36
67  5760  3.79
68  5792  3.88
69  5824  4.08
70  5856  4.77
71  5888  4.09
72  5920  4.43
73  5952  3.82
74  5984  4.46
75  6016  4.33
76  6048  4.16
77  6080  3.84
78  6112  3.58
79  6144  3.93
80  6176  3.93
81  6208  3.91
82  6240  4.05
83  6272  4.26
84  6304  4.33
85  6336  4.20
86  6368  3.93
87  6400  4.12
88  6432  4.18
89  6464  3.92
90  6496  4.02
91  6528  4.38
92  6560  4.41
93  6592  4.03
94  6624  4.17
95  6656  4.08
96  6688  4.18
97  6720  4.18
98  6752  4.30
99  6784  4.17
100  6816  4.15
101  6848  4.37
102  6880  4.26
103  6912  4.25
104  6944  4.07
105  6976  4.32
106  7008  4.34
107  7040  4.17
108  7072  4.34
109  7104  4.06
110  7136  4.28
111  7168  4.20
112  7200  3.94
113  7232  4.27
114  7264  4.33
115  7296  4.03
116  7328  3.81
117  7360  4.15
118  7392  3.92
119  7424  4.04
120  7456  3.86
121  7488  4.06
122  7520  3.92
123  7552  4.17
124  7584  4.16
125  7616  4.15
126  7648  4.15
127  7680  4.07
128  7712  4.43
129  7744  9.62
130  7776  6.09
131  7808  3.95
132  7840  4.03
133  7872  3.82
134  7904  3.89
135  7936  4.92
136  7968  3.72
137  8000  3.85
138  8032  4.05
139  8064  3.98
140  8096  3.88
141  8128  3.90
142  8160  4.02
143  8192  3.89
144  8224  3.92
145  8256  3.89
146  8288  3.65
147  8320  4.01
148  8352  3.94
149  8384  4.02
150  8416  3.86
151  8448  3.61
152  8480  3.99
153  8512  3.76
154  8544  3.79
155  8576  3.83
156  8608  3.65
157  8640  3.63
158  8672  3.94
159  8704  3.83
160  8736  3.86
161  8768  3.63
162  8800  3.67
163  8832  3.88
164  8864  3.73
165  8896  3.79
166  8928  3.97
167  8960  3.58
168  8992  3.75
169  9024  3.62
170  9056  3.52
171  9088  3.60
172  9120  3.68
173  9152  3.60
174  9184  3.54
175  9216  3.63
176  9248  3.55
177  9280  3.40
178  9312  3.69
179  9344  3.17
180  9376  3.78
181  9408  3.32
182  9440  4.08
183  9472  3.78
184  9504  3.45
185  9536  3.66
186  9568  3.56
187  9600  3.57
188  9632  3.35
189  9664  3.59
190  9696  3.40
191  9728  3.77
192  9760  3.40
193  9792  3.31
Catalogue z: 0.180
